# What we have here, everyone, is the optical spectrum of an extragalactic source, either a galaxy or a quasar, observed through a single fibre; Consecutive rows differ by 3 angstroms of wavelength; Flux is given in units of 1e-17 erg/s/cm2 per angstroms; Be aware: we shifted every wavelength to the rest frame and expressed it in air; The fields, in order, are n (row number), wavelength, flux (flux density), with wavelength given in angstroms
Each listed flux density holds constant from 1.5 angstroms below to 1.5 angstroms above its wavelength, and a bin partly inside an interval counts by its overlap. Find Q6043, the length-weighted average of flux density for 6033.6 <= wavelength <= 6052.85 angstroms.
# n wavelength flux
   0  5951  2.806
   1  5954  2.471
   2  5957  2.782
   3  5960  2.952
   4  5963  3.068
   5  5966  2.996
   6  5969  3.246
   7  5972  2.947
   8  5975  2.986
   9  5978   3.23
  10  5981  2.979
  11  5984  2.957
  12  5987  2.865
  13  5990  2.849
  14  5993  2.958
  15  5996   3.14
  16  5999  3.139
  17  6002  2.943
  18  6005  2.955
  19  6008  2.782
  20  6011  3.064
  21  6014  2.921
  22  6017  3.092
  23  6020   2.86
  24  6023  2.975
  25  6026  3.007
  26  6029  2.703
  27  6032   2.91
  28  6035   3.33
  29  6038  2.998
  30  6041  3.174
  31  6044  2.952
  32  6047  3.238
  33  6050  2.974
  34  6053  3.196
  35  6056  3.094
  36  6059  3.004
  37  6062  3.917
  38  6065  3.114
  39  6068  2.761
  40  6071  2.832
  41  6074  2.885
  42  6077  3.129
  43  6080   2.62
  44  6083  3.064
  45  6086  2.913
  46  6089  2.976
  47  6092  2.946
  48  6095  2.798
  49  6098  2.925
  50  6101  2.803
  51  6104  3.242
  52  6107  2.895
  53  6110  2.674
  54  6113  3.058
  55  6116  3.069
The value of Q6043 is 3.12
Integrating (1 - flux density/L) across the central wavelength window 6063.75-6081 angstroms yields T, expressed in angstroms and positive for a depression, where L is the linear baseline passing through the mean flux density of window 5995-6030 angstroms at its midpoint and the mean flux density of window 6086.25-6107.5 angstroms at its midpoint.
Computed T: 0.3 angstroms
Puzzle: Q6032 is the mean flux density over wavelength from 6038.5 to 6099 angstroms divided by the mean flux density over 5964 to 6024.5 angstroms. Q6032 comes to 1.0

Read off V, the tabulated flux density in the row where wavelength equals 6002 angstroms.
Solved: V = 2.943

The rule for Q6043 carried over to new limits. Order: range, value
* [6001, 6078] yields 3.03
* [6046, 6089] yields 3.05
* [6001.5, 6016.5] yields 2.94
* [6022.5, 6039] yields 2.99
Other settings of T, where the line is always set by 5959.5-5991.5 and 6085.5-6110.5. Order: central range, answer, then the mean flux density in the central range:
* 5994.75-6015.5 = 0.0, 2.99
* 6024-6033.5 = 0.3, 2.88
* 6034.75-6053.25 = -0.9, 3.1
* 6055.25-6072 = -1.1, 3.13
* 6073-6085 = 0.0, 2.93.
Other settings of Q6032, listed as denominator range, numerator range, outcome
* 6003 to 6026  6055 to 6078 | 1.05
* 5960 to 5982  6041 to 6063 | 1.04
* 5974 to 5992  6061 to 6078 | 1.04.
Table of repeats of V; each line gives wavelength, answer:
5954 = 2.471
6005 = 2.955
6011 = 3.064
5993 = 2.958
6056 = 3.094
